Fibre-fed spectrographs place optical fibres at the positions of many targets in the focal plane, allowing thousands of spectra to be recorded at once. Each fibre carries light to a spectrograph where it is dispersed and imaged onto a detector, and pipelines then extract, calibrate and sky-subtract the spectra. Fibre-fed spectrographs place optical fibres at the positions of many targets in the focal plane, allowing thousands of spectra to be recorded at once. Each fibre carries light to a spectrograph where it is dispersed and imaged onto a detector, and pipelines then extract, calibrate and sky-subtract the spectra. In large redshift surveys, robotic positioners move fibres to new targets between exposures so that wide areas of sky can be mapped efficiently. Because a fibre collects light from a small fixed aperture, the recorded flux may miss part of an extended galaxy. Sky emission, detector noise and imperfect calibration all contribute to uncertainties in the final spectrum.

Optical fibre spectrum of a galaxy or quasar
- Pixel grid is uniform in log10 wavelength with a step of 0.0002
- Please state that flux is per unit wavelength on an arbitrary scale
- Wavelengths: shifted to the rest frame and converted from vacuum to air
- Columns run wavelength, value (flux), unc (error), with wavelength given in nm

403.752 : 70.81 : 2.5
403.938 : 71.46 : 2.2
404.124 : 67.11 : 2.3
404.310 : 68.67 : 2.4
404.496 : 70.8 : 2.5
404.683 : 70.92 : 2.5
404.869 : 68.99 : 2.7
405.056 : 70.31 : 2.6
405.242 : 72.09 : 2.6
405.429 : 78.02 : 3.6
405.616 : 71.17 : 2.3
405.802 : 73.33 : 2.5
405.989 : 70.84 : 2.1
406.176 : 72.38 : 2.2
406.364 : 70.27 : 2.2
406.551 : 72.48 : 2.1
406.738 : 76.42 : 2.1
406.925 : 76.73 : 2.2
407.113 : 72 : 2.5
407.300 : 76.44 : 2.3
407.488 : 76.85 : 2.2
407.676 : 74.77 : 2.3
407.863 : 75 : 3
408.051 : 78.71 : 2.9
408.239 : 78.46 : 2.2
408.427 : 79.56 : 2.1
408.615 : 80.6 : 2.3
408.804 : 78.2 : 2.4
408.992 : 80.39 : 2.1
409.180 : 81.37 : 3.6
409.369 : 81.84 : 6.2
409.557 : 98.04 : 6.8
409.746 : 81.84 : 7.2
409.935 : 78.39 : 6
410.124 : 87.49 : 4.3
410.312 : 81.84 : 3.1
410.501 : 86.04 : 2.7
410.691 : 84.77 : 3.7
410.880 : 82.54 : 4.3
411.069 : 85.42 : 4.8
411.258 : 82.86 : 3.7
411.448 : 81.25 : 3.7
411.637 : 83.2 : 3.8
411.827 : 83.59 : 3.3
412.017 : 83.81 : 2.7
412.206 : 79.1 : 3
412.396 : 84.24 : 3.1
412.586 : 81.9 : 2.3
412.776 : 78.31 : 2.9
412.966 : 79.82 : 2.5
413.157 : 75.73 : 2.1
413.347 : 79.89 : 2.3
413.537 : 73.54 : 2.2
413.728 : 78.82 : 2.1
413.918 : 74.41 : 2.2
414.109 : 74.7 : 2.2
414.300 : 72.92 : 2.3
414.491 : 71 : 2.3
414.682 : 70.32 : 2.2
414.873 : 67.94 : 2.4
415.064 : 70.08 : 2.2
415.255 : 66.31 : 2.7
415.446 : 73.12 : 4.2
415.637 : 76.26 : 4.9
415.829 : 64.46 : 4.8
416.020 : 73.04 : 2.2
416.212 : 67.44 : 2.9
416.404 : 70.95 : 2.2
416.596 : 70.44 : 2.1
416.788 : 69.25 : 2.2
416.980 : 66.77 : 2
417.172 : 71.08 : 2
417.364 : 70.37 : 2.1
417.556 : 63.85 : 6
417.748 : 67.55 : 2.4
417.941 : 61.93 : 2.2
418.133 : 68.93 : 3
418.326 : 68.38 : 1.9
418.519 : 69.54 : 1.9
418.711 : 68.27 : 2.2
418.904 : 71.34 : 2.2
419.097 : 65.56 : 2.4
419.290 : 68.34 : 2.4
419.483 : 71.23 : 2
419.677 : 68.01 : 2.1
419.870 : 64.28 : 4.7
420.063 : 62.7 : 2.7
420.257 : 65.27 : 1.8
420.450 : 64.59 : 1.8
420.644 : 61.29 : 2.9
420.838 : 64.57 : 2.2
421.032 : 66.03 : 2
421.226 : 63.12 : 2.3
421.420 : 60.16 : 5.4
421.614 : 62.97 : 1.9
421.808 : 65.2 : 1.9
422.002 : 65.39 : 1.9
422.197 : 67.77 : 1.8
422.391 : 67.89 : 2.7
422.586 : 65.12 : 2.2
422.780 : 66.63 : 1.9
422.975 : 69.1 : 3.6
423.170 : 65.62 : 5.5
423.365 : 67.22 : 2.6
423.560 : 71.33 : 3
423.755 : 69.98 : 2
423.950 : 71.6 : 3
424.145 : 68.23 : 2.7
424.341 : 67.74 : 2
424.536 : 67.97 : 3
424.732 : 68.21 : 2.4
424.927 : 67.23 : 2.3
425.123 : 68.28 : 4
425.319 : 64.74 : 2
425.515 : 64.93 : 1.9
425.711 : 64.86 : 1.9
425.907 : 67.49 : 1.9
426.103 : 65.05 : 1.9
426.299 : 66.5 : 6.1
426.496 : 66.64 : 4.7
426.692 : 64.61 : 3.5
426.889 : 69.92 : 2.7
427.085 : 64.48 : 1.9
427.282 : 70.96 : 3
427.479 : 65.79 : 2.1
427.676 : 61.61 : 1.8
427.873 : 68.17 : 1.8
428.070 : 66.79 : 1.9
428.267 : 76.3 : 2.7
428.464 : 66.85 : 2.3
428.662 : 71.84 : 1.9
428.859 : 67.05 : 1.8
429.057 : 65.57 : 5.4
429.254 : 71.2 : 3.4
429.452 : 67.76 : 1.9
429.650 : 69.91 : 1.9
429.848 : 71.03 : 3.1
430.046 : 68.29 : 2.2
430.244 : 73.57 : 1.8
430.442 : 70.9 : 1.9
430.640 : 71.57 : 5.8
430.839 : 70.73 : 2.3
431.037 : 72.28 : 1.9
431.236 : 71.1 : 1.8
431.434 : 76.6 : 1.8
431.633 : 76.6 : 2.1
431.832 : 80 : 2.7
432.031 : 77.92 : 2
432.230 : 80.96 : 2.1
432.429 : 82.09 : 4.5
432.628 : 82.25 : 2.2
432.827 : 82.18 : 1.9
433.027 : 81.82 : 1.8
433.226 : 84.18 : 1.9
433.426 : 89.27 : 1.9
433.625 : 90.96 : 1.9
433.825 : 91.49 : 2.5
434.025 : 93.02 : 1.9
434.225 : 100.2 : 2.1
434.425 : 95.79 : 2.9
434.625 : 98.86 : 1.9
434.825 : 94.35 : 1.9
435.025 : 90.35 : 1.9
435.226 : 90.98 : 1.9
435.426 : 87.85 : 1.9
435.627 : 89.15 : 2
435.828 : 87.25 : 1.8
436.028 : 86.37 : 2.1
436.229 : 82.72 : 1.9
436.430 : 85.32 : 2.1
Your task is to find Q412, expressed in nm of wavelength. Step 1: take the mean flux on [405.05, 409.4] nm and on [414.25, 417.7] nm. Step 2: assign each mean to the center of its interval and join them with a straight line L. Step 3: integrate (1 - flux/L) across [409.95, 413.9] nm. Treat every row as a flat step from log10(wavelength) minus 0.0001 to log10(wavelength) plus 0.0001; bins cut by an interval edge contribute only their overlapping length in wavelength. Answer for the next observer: -0.49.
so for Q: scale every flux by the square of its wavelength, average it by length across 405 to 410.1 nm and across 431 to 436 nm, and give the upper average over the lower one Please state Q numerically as 1.26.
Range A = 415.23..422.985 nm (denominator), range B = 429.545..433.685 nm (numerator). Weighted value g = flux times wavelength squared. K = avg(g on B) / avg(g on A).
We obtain 1.2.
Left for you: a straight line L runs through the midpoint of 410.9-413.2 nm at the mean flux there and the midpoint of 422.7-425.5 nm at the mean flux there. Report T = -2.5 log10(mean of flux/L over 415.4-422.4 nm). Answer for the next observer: 0.10 mag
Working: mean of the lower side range 81.8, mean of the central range 67.2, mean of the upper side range 68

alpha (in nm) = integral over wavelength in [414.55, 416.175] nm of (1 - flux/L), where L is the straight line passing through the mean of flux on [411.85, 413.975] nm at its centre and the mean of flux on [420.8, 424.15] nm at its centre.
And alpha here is 0.13 nm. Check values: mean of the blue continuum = 79.3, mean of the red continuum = 66.6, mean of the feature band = 70.1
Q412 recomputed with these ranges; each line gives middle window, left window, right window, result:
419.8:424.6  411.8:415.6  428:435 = 0.696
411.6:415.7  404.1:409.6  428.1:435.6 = 0.018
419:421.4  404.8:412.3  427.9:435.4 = 0.418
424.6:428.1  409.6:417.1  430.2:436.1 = 0.650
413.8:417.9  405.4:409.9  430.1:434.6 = 0.456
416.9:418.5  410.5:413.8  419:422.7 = 0.080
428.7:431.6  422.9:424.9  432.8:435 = 0.426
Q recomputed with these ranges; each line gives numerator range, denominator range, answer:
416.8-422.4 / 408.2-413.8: 0.84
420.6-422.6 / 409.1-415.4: 0.85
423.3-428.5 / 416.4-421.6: 1.05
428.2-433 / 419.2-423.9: 1.16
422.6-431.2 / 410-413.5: 0.89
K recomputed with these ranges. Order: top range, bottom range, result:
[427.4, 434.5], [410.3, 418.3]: 1.11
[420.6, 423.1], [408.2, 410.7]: 0.83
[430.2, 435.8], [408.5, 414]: 1.14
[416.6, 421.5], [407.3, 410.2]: 0.87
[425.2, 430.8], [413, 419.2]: 1.02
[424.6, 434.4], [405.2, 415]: 1.03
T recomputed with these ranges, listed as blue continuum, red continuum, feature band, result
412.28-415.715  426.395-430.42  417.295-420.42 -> 0.09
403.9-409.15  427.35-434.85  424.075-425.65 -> 0.14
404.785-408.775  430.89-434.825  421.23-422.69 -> 0.23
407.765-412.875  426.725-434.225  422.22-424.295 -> 0.14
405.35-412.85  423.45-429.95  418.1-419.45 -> 0.07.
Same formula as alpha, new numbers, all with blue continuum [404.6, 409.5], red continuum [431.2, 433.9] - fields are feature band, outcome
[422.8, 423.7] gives 0.130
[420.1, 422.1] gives 0.388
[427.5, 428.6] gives 0.177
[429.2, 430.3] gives 0.152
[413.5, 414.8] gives 0.064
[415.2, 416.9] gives 0.167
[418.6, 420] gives 0.190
